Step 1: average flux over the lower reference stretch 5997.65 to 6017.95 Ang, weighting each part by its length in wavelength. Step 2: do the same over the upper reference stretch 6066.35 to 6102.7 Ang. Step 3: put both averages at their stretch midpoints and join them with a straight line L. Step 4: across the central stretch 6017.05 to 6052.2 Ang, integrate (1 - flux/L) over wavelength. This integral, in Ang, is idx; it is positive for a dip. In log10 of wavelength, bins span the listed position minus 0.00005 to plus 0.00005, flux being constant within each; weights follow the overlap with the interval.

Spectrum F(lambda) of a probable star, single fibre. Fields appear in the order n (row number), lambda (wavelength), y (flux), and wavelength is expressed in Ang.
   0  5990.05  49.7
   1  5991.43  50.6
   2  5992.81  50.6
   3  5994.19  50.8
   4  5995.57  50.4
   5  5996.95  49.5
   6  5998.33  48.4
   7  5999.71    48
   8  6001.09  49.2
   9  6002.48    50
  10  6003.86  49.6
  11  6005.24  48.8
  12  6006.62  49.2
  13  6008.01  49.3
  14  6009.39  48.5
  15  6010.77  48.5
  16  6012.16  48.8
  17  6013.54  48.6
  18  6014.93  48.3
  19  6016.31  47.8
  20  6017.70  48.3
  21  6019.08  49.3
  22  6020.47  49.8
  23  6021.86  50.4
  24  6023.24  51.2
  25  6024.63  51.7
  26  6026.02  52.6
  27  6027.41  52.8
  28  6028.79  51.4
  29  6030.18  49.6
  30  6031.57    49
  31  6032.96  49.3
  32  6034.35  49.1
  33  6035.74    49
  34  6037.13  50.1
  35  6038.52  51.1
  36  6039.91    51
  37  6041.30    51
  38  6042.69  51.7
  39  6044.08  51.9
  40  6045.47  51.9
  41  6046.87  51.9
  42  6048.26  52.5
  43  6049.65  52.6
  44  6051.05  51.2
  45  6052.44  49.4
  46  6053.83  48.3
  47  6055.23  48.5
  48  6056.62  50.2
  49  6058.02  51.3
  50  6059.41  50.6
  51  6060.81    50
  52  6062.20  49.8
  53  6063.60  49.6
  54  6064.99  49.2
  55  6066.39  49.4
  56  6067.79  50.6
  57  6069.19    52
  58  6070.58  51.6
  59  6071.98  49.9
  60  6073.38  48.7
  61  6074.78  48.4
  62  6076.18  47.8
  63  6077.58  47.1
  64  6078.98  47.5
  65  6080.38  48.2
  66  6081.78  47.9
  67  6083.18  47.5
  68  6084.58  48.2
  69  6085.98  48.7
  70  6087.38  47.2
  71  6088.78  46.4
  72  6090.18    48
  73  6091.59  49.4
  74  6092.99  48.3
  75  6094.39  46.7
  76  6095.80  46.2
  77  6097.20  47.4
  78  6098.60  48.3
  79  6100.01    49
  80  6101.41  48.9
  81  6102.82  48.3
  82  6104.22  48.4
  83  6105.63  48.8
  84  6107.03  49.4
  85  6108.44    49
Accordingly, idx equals -1.6 Ang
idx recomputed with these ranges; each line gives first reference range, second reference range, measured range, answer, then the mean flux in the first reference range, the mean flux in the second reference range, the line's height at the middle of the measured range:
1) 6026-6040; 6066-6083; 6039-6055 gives -0.4 Ang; 50.3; 49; 49.9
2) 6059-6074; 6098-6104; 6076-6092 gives 0.5 Ang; 50.1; 48.6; 49.4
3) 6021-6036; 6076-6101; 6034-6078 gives -0.9 Ang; 50.6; 47.8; 49.3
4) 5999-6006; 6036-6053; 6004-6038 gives 0.3 Ang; 49.1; 51.3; 50.1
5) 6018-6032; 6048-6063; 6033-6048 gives -0.1 Ang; 50.8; 50.3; 50.5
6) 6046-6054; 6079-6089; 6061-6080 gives -0.1 Ang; 51.2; 47.8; 49.1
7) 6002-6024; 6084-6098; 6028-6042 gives -0.4 Ang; 49.2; 47.7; 48.7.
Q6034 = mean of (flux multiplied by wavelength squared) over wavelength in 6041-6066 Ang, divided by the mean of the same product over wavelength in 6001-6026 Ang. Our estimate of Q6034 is 1.04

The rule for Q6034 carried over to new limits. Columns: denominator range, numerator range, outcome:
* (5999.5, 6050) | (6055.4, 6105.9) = 0.99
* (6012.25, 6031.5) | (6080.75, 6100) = 0.98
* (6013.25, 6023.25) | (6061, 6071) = 1.04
